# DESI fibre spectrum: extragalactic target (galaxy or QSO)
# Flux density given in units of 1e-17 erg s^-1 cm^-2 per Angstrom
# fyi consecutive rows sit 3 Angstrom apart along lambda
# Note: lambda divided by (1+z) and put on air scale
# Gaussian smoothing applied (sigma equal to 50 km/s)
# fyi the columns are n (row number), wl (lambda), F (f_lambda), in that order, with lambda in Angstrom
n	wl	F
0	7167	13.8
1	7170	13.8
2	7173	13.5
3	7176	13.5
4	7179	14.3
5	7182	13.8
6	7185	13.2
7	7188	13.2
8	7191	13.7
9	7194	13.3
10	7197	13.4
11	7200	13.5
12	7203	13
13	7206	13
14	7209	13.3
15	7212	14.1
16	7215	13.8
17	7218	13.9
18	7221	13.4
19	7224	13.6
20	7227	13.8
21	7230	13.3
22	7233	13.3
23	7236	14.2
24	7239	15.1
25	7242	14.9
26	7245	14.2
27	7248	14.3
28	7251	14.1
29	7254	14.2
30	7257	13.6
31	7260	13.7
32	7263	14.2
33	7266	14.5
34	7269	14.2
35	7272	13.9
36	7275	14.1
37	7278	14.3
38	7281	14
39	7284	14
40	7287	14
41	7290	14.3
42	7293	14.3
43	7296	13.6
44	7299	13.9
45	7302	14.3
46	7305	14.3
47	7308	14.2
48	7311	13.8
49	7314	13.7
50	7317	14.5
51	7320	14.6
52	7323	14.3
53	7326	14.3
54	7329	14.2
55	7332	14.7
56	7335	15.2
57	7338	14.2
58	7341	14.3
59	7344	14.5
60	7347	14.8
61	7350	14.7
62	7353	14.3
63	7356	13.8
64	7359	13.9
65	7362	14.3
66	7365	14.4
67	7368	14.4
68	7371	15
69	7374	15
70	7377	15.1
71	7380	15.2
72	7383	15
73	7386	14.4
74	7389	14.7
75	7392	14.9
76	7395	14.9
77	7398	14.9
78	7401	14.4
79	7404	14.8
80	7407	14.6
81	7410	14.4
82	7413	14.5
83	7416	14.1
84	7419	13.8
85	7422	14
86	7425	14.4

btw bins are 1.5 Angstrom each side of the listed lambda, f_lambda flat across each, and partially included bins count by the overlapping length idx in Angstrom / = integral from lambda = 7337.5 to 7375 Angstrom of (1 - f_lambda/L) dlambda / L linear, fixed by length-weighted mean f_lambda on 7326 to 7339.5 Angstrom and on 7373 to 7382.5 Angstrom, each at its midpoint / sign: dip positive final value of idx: 1.0 Angstrom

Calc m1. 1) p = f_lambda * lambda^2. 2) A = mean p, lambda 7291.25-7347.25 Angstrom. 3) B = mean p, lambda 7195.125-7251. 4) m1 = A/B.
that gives 1.06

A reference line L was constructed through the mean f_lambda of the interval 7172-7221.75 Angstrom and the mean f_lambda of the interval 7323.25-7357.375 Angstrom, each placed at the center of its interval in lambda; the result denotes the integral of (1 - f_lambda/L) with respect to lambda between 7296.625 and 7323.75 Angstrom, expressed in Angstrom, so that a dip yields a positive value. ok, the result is 0.2 Angstrom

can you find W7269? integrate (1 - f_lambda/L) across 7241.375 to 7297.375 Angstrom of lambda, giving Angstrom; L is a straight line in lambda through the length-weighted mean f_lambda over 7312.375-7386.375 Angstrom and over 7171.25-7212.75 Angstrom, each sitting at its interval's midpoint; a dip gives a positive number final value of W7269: -0.5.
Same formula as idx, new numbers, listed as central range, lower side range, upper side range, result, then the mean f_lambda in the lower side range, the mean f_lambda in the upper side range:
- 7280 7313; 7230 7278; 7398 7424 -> 0.3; 14.1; 14.4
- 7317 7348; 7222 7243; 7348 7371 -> -0.6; 14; 14.3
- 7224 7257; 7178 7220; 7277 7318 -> -0.8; 13.5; 14.1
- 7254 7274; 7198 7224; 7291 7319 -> -0.3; 13.5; 14.1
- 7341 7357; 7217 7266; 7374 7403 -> 0.2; 14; 14.8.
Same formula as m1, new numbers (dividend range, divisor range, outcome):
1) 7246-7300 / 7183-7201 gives 1.07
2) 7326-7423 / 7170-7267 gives 1.10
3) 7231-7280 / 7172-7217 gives 1.07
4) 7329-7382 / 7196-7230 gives 1.12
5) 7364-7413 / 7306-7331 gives 1.06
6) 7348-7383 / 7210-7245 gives 1.09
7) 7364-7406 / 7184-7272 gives 1.12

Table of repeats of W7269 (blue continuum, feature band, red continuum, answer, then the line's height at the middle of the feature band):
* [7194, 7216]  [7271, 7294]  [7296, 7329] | -0.3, 14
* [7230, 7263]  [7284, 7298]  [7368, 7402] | 0.3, 14.4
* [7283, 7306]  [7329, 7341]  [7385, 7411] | -0.2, 14.3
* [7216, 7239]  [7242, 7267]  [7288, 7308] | -0.5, 13.9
